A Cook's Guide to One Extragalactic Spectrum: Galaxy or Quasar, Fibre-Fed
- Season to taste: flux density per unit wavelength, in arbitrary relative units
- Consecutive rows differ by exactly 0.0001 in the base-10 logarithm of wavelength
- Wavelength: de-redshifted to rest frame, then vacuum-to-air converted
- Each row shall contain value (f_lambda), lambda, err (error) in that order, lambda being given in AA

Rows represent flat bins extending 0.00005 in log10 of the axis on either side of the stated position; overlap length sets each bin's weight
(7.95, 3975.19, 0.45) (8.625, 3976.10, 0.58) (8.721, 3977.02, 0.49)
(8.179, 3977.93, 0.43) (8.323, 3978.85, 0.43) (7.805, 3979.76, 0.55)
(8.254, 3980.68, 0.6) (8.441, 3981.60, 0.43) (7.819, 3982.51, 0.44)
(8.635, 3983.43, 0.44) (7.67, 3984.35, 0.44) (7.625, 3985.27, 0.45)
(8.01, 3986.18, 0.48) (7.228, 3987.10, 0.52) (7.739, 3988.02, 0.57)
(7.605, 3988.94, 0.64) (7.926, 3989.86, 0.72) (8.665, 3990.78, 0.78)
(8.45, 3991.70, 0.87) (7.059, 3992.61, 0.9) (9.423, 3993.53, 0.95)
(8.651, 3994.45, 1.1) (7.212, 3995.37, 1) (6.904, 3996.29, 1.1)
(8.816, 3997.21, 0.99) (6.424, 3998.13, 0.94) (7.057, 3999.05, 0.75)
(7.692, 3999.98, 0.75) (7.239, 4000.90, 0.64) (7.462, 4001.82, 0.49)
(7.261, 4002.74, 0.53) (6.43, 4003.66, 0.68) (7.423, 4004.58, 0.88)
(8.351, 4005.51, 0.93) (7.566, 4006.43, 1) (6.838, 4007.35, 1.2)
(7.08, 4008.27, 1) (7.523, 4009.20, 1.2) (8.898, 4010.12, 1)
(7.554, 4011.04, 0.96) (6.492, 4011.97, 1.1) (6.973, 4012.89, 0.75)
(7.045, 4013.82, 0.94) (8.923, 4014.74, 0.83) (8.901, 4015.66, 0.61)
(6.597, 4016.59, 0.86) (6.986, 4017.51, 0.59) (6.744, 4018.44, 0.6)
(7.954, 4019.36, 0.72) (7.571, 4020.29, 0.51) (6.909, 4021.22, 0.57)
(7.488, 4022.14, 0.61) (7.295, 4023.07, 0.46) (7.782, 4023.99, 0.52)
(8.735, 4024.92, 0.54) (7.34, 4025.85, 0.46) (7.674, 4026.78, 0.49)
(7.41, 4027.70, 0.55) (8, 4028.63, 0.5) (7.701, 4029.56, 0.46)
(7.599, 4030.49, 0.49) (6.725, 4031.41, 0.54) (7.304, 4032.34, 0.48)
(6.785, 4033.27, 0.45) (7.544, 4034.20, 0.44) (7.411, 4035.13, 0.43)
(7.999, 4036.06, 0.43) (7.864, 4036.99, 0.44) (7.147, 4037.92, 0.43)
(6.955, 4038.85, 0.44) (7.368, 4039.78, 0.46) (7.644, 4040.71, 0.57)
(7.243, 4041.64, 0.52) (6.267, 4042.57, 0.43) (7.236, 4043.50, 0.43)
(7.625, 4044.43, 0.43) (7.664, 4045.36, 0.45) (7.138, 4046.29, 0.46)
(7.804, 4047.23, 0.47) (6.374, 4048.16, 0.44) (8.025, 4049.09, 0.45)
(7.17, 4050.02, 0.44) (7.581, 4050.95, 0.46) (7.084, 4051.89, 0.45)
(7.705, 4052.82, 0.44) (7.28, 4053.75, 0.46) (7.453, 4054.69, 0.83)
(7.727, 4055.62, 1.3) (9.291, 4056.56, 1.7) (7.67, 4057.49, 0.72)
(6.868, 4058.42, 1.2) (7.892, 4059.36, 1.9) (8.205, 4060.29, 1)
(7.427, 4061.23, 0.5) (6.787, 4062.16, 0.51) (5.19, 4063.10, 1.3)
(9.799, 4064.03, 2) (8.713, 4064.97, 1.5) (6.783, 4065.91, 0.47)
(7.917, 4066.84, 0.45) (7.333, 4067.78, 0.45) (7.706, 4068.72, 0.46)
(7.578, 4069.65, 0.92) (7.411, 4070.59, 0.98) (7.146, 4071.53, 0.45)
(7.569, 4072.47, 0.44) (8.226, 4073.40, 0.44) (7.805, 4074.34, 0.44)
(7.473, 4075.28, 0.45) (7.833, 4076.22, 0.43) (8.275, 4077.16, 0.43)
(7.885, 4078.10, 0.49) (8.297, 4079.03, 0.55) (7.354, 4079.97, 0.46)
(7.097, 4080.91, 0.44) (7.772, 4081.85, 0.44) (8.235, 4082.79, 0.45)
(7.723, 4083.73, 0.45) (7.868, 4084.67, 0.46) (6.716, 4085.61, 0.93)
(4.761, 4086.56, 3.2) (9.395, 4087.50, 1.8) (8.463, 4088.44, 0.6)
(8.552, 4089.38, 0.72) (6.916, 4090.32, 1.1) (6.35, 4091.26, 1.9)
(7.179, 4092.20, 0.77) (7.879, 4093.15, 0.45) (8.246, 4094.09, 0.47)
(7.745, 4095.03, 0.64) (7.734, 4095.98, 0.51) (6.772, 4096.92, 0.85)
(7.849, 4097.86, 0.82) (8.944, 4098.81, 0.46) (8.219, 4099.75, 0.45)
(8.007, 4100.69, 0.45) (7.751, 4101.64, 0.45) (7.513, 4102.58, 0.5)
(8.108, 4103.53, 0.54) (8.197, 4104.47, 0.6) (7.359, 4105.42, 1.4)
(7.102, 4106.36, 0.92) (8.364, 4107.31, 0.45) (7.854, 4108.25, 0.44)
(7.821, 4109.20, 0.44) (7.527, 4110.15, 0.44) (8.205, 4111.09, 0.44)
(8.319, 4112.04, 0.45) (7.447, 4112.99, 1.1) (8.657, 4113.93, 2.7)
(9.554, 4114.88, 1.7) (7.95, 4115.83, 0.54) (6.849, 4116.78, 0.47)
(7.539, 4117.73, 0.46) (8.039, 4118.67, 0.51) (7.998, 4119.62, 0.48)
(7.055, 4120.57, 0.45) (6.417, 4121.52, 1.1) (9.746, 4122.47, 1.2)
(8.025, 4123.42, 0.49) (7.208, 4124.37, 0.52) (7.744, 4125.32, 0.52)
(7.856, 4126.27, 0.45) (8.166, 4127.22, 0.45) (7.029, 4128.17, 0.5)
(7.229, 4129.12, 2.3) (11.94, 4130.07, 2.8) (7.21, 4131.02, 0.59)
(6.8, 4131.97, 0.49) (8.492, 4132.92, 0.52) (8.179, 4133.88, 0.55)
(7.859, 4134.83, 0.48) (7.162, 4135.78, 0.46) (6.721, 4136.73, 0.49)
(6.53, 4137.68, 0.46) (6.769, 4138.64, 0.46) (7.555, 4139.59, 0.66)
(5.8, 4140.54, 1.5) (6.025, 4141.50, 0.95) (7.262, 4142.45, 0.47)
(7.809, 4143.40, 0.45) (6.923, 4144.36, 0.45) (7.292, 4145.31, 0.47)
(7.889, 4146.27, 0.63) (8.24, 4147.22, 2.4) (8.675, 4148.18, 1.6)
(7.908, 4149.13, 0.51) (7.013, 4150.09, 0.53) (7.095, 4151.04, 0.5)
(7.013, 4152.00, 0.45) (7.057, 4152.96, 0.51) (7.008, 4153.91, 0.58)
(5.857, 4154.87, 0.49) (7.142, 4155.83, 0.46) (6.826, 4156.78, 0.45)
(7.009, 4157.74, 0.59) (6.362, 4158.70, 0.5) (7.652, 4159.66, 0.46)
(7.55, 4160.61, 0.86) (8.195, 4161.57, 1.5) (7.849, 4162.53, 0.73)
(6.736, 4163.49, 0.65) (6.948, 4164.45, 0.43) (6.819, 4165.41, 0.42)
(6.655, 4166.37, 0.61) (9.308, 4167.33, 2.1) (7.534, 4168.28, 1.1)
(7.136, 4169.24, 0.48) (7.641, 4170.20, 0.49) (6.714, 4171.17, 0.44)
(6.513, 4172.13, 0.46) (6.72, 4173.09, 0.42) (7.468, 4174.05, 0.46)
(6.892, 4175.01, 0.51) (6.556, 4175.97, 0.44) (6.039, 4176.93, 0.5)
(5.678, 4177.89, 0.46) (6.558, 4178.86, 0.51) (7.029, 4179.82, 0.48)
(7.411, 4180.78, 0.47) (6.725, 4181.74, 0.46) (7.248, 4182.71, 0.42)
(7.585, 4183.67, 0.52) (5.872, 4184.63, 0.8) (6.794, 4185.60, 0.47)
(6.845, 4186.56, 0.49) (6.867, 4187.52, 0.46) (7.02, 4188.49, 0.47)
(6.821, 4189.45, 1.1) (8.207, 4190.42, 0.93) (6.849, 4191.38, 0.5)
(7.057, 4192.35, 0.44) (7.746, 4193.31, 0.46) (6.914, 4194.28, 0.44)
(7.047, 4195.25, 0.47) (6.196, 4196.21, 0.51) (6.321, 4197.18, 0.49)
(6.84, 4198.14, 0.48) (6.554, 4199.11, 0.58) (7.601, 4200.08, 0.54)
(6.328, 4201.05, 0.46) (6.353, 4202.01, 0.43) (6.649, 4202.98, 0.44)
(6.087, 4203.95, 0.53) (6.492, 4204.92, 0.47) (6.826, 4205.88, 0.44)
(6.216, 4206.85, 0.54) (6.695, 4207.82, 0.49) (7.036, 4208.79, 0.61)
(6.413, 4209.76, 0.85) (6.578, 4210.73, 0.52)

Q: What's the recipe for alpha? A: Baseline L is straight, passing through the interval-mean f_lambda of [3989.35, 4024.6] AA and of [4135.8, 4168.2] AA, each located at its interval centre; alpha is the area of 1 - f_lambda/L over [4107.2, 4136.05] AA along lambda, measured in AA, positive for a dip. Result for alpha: -2.6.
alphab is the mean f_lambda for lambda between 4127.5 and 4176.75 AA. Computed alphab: 7.3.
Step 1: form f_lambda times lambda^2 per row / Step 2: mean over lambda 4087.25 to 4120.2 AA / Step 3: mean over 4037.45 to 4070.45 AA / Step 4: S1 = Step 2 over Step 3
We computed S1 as 1.1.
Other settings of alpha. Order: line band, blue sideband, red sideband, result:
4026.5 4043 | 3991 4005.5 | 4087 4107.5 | 0.7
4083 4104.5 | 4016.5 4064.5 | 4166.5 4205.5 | -1.3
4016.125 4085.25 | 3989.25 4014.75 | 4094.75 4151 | 1.1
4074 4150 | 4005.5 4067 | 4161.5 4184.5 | -4.9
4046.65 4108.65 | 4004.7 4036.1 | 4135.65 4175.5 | -2.4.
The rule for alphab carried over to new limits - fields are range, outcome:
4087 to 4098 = 7.75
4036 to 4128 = 7.67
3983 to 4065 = 7.55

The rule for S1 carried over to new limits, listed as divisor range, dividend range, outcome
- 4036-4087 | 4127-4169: 1.03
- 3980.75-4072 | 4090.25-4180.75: 1.04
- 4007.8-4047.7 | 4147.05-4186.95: 1.02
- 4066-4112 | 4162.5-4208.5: 0.94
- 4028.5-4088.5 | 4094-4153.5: 1.06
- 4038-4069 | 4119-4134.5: 1.10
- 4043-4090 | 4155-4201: 0.97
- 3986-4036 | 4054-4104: 1.05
